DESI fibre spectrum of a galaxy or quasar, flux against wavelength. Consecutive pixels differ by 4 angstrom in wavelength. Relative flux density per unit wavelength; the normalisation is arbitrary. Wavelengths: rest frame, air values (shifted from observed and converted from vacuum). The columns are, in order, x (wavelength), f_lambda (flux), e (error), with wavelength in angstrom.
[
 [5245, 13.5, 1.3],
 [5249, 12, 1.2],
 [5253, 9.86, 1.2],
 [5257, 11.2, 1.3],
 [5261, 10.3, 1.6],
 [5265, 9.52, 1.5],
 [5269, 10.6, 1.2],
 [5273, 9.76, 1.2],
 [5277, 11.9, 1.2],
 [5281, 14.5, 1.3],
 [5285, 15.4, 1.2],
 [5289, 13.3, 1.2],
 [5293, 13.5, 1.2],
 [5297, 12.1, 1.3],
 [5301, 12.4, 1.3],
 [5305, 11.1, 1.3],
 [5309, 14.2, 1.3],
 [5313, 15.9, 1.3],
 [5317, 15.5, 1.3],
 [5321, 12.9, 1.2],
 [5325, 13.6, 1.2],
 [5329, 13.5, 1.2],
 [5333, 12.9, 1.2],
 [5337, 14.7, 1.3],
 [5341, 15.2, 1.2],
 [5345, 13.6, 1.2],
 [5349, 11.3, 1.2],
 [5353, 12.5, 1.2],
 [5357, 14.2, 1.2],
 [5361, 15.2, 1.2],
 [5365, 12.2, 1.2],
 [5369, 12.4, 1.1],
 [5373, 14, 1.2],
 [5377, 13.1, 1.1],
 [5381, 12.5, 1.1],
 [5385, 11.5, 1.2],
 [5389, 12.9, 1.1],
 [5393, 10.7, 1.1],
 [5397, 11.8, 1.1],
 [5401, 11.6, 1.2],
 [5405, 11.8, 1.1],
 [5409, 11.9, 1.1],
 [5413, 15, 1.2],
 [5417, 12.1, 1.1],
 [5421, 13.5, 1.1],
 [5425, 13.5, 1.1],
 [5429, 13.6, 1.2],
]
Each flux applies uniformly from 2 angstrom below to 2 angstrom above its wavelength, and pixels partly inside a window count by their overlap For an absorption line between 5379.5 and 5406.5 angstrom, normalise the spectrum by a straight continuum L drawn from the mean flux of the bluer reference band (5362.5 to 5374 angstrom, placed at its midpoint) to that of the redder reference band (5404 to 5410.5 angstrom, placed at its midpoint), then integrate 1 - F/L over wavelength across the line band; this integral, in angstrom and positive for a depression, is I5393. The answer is 0.9 angstrom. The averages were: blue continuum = 12.9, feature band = 11.8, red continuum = 11.9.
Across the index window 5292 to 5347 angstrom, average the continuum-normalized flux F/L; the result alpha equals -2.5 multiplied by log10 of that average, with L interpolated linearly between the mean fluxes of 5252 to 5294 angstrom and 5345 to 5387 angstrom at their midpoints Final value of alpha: -0.11 mag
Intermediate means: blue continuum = 11.8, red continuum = 12.9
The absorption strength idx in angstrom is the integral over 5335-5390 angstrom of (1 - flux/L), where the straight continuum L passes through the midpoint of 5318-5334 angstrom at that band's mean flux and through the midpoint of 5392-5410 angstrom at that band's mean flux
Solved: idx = -3.2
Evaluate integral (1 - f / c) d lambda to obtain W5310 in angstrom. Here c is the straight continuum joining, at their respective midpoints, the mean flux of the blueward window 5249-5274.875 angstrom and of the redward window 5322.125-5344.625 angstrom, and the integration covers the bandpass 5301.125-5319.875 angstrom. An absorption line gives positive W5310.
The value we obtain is -1.69 angstrom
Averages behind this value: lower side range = 10.3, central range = 13.9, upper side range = 13.9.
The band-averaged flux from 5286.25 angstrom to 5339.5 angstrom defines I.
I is 13.6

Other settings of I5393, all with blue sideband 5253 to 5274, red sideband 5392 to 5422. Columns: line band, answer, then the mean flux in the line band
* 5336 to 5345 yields -2.6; 14.7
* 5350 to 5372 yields -3.0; 13.2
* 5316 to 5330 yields -3.4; 13.8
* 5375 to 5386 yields -0.5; 12.4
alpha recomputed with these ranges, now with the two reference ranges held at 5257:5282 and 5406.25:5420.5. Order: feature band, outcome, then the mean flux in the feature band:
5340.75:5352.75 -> -0.08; 13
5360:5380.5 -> -0.07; 13.2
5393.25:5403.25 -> 0.11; 11.5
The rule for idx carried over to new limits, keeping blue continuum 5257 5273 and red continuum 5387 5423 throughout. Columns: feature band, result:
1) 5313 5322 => -3.0 angstrom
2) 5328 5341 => -3.1 angstrom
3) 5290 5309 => -3.1 angstrom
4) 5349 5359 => -1.2 angstrom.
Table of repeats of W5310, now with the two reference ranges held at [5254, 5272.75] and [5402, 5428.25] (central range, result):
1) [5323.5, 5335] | -1.9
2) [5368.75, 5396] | -0.1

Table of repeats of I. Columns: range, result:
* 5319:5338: 13.5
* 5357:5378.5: 13.5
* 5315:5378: 13.6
